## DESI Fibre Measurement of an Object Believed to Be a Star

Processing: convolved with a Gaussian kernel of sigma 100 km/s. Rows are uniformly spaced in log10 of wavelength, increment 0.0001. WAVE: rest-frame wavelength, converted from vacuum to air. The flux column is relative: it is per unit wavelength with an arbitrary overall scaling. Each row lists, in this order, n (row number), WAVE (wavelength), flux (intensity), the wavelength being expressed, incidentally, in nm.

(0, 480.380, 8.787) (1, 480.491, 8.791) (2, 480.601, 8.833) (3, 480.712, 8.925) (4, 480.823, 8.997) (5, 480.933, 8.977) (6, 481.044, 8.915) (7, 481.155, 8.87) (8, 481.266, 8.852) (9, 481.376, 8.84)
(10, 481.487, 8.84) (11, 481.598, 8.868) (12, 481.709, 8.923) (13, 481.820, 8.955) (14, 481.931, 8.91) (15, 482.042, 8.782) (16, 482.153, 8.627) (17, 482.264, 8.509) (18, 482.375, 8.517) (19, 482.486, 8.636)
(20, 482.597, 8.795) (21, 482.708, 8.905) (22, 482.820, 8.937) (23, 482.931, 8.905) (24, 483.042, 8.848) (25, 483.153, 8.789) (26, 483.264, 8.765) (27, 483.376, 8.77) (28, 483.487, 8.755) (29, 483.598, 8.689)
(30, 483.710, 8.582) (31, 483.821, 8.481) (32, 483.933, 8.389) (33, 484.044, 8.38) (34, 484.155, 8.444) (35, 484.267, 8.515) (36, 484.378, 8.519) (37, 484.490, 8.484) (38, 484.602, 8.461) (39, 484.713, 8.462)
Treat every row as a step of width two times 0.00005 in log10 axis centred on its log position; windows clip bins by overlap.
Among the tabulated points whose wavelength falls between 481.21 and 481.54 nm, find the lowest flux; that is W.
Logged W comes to 8.84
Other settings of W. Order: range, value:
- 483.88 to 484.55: 8.38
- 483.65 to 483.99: 8.389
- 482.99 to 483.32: 8.765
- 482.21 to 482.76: 8.509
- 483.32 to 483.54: 8.755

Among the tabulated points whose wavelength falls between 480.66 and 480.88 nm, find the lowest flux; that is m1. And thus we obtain 8.925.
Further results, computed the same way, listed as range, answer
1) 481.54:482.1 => 8.782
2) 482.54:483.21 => 8.789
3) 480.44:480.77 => 8.791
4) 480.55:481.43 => 8.833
